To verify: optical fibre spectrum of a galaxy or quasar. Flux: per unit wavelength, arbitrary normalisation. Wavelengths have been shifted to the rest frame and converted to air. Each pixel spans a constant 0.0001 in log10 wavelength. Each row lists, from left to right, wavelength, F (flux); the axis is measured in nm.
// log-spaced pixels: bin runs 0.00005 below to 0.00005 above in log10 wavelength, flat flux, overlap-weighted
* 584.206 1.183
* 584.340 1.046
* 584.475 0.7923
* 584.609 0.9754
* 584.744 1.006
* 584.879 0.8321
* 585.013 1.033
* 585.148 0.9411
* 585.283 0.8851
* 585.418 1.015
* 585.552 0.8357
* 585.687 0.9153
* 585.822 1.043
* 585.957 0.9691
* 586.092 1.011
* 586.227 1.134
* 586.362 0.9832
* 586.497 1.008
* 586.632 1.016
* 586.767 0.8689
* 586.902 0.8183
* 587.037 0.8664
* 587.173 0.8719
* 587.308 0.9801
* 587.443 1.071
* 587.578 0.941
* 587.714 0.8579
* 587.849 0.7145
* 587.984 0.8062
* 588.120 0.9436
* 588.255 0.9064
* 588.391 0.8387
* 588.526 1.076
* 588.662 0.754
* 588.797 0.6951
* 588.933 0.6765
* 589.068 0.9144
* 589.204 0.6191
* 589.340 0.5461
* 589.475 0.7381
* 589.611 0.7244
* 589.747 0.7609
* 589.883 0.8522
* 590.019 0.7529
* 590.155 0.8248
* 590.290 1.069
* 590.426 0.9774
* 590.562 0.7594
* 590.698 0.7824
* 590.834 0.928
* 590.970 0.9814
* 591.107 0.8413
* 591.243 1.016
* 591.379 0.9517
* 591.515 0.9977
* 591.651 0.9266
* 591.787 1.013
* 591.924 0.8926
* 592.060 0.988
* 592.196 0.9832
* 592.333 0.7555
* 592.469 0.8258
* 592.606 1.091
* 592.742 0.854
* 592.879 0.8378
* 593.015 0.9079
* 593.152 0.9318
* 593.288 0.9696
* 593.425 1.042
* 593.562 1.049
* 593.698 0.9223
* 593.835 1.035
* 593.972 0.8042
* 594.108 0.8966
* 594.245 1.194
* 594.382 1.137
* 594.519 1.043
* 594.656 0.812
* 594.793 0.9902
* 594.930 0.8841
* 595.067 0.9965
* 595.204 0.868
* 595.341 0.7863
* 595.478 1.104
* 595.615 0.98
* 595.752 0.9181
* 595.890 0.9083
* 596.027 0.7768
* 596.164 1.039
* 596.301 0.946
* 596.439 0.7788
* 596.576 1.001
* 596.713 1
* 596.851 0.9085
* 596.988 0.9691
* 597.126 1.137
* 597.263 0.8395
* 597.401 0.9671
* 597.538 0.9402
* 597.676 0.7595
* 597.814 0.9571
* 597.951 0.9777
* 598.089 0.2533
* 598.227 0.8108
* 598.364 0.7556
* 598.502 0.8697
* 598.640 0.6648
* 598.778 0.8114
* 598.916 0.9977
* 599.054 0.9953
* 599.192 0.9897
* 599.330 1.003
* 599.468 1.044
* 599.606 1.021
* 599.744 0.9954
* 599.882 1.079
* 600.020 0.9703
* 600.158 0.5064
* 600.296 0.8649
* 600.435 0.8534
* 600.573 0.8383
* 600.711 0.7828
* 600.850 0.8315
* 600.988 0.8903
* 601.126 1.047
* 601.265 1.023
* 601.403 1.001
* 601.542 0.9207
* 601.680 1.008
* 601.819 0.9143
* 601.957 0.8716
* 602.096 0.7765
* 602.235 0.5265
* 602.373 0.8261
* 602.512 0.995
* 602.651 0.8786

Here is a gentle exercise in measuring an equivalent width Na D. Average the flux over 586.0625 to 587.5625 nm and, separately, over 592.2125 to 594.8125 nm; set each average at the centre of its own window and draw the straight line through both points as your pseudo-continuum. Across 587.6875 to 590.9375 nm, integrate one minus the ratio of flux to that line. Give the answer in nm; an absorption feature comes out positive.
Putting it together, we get 0.49 nm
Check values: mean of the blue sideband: 0.964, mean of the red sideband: 0.952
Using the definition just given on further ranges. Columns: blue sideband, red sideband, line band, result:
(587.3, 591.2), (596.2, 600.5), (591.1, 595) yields -0.42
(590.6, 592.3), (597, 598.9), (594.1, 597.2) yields -0.32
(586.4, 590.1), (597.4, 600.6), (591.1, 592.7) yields -0.18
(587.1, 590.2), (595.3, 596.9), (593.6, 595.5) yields -0.11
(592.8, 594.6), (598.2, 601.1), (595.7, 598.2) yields 0.10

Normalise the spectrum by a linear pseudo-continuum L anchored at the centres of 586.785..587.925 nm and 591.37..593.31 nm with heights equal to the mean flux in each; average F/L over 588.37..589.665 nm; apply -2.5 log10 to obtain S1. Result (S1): 0.19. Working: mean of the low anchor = 0.889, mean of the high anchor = 0.927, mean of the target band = 0.756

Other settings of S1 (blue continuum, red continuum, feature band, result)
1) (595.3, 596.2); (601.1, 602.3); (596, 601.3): 0.022 mag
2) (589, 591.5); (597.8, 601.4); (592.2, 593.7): -0.095 mag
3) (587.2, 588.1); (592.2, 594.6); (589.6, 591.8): 0.044 mag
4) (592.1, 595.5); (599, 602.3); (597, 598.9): 0.108 mag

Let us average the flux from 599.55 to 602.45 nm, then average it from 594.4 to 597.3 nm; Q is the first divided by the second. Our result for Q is 0.9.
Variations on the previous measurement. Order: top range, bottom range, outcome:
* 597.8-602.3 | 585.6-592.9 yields 0.98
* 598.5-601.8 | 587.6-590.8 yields 1.13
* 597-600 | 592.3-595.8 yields 0.95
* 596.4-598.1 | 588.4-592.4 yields 1.06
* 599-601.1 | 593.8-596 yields 0.96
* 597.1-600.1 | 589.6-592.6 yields 1.00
